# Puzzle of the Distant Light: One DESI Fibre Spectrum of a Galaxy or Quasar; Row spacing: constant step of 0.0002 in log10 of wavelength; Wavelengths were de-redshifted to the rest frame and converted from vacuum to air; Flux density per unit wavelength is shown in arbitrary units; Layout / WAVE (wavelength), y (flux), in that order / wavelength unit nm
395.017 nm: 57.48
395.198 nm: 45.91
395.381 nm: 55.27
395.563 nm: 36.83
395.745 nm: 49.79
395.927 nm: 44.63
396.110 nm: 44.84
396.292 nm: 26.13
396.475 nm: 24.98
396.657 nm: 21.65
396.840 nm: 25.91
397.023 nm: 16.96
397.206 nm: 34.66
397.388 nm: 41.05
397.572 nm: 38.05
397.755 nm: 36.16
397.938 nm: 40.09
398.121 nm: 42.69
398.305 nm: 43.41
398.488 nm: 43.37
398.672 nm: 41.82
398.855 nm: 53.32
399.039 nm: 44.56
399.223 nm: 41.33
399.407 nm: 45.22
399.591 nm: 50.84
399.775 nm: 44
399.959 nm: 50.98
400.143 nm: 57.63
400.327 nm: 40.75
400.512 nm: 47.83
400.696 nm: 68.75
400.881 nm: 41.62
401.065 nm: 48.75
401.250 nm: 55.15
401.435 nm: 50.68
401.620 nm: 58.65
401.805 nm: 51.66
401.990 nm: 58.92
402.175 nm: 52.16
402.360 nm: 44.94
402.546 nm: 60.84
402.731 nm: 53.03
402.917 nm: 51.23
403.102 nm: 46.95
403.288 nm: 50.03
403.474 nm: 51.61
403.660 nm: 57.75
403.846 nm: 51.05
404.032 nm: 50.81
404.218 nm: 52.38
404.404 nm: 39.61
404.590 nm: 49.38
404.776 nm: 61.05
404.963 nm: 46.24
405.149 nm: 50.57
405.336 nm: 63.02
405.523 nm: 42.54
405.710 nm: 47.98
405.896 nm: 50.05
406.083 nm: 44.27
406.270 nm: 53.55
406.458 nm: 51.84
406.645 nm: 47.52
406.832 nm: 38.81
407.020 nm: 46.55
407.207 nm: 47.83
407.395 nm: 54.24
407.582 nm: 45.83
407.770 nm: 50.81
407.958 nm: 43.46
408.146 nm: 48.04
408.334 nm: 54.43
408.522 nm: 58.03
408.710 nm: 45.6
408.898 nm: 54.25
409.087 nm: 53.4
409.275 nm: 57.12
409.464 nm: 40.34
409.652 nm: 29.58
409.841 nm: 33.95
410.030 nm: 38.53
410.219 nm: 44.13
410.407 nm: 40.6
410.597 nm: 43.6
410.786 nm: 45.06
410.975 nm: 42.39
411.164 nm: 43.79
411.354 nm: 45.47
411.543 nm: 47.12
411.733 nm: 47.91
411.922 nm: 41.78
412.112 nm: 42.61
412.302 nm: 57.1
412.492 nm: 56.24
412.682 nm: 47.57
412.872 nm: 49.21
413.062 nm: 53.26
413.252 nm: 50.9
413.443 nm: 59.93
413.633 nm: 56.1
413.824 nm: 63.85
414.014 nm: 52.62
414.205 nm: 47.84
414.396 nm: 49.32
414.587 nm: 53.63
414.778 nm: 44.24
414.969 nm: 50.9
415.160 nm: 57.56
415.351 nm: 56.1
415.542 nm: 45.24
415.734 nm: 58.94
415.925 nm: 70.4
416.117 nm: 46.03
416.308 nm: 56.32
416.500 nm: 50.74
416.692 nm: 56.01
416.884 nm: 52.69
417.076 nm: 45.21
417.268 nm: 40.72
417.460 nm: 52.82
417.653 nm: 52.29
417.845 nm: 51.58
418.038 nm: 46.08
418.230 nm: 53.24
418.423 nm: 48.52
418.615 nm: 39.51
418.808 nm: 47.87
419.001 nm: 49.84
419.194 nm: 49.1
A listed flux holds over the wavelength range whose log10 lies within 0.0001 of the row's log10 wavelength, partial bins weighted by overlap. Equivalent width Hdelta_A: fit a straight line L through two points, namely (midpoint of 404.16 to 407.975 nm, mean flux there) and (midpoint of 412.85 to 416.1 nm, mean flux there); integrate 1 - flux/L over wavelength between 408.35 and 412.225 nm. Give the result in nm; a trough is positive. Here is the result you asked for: 0.49 nm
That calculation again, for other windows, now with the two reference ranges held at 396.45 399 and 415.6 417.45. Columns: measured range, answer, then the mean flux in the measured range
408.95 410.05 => 0.090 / 42.8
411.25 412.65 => 0.018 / 48.2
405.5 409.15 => -0.341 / 49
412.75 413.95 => -0.124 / 55.3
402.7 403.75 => -0.264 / 51.6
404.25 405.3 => -0.189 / 50.3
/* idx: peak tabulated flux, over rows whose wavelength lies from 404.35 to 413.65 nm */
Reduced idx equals 63.02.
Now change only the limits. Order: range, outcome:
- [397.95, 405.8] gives 68.75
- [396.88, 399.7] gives 53.32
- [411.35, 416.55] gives 70.4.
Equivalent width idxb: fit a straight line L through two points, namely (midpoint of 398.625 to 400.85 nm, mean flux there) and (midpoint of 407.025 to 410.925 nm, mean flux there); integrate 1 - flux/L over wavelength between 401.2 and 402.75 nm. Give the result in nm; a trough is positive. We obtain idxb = -0.18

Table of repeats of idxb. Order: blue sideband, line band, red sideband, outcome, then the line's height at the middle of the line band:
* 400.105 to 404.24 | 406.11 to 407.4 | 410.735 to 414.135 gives 0.08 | 51.3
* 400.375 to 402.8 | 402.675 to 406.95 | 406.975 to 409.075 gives 0.13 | 51.6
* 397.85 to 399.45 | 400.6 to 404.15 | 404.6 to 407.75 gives -0.47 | 46.7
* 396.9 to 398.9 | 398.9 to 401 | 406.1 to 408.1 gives -0.40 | 40.8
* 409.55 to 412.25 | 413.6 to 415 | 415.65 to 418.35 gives -0.13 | 47.8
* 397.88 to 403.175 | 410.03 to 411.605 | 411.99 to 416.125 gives 0.26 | 52.3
